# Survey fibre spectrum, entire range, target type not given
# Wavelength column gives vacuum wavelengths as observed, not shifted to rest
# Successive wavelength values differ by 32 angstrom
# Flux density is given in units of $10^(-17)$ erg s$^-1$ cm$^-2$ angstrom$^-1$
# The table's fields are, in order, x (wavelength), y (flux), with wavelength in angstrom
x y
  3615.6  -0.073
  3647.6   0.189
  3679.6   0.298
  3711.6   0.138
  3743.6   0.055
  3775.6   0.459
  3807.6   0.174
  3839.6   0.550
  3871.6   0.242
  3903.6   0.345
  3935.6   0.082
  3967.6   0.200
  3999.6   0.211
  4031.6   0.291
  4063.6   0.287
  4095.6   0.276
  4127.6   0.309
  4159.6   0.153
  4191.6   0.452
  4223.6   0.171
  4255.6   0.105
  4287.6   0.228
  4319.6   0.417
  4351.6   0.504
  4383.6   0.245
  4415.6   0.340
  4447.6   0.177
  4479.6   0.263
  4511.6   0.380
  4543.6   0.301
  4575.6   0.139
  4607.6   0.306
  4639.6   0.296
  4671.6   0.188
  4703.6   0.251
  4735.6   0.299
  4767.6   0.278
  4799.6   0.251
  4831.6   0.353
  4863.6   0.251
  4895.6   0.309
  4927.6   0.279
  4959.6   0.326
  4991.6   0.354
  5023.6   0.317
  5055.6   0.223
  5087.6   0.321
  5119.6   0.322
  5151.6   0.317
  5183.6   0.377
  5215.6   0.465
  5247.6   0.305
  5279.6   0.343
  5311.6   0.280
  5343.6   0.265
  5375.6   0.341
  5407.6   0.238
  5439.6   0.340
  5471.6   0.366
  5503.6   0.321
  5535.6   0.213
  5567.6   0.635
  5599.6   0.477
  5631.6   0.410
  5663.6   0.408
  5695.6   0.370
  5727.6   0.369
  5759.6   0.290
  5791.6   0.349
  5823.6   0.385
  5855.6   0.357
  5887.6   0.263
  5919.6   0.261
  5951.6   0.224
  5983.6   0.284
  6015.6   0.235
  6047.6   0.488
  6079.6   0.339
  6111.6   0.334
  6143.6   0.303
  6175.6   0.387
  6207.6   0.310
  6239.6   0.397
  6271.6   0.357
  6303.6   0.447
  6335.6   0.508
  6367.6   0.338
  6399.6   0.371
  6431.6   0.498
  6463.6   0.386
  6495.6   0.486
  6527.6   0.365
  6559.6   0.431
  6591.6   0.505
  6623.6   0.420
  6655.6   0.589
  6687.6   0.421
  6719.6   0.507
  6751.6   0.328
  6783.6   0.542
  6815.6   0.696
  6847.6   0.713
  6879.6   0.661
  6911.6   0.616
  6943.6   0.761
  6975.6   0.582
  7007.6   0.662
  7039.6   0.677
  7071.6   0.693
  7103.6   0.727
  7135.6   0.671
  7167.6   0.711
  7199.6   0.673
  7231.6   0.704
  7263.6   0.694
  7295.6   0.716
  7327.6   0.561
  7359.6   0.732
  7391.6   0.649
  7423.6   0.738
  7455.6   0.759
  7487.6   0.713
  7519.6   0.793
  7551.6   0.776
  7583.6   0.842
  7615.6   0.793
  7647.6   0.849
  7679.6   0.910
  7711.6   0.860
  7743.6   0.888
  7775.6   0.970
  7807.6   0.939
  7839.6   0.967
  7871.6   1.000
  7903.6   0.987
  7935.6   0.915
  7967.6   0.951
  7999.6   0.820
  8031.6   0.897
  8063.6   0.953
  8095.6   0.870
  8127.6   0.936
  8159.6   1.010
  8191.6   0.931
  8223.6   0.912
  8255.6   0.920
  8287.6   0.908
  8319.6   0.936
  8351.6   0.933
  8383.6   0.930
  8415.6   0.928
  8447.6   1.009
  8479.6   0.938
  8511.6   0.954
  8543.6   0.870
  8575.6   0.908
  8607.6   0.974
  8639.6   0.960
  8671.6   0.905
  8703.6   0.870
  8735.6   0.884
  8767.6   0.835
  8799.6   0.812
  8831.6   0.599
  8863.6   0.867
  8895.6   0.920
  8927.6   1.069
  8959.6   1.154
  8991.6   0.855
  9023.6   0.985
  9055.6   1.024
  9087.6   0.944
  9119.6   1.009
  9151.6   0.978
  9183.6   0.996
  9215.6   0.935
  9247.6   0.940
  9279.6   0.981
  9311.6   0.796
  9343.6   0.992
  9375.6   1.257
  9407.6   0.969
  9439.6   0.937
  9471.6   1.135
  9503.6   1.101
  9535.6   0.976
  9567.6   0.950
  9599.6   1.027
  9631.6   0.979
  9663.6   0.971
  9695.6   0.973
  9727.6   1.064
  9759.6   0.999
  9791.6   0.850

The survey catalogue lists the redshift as 0.70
